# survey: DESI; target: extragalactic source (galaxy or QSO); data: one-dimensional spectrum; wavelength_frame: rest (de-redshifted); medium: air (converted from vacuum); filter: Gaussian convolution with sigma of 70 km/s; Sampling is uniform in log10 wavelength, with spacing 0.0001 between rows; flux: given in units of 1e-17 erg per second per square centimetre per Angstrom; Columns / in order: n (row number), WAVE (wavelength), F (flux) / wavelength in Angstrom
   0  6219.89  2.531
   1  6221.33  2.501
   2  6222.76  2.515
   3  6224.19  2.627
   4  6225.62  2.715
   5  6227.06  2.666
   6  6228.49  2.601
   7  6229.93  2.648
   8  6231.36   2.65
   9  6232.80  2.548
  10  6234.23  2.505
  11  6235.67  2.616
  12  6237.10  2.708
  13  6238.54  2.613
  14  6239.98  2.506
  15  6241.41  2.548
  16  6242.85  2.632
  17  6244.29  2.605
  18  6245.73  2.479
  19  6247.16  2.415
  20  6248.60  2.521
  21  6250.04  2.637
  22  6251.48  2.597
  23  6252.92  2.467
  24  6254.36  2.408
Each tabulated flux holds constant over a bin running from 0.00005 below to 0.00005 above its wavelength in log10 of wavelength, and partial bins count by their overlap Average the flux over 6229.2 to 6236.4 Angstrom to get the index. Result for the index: 2.59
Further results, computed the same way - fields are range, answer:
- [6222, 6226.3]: 2.62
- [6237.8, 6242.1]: 2.56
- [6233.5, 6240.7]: 2.59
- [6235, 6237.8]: 2.67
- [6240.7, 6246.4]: 2.56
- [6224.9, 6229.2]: 2.66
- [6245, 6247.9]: 2.45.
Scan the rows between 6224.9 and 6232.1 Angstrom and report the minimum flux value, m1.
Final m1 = 2.601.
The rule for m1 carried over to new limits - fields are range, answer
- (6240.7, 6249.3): 2.415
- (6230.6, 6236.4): 2.505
